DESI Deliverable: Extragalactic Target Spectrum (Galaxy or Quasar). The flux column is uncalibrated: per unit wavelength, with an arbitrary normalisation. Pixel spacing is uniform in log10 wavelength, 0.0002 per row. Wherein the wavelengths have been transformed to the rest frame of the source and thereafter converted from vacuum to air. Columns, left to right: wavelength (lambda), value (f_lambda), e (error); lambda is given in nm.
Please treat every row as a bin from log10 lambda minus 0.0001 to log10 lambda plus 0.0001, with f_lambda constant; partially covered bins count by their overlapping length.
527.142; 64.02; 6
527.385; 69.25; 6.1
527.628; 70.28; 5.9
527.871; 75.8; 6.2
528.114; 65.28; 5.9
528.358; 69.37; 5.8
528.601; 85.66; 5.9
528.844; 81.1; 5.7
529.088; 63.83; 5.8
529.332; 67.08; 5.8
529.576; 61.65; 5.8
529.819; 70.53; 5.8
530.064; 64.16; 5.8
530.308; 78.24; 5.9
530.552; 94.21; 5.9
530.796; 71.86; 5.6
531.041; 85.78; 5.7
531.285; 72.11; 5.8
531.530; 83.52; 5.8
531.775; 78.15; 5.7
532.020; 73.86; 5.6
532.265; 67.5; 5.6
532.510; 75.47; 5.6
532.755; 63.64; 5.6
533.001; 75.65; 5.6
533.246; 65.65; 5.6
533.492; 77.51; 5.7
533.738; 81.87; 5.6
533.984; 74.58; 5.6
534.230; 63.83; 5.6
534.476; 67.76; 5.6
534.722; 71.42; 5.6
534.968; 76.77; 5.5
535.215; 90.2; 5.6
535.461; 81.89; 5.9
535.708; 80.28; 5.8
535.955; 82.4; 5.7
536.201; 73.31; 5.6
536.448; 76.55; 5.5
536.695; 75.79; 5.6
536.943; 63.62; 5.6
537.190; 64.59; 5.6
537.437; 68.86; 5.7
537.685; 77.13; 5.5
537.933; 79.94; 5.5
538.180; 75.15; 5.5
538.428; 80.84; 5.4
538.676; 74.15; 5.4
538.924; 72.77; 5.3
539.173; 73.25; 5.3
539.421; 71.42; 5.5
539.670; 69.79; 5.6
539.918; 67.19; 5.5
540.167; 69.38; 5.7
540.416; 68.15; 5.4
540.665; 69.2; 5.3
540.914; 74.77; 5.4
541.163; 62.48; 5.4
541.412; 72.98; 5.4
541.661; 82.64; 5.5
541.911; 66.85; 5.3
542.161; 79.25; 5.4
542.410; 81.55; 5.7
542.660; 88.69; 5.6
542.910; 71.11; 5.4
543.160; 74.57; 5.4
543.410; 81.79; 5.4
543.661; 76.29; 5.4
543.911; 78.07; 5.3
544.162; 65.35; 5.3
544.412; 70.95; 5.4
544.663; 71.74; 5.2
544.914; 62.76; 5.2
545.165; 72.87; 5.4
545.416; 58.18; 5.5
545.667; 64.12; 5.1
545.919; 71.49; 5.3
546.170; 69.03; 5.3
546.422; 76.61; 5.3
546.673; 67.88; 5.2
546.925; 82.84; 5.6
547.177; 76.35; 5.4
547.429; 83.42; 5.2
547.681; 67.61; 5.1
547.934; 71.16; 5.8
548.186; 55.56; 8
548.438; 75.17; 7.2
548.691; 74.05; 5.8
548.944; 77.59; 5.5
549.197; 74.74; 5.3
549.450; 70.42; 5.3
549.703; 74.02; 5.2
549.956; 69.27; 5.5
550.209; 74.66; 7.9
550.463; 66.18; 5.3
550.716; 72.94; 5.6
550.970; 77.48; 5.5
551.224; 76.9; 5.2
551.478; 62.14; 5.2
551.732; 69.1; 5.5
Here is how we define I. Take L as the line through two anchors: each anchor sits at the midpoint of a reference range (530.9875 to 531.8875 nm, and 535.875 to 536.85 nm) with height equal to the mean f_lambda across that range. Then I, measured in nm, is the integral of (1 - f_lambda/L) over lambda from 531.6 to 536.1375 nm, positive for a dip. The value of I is 0.169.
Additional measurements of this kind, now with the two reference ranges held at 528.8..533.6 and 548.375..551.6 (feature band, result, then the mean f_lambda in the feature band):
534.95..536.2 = -0.15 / 81.9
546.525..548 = -0.05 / 75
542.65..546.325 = 0.08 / 71.3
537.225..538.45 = -0.03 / 75.2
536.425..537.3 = 0.04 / 69.5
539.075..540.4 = 0.06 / 70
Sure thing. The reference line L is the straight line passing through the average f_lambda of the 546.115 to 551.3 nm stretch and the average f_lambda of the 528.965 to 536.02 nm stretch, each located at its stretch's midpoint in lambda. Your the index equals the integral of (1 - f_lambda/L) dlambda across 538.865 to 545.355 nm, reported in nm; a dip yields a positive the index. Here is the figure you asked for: 0.075 nm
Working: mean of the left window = 74.5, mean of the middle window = 72.8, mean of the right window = 73.1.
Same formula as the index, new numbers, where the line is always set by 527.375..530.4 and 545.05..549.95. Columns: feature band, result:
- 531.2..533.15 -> -0.07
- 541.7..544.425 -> -0.18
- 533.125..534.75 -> -0.02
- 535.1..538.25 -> -0.22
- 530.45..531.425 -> -0.13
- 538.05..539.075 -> -0.06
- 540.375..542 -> 0.00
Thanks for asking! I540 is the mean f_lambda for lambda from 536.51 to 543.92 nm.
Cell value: 73.7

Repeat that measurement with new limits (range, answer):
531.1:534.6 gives 73.2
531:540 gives 74.4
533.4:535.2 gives 74.3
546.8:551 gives 73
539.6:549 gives 72.3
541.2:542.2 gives 74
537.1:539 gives 74.4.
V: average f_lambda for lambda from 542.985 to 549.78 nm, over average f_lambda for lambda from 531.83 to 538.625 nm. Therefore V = 0.97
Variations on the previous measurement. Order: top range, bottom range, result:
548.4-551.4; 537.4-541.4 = 1.02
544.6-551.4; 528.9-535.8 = 0.96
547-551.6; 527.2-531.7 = 0.98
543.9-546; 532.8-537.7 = 0.91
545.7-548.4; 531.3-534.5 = 0.99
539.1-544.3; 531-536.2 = 0.97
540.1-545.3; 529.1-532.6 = 0.99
